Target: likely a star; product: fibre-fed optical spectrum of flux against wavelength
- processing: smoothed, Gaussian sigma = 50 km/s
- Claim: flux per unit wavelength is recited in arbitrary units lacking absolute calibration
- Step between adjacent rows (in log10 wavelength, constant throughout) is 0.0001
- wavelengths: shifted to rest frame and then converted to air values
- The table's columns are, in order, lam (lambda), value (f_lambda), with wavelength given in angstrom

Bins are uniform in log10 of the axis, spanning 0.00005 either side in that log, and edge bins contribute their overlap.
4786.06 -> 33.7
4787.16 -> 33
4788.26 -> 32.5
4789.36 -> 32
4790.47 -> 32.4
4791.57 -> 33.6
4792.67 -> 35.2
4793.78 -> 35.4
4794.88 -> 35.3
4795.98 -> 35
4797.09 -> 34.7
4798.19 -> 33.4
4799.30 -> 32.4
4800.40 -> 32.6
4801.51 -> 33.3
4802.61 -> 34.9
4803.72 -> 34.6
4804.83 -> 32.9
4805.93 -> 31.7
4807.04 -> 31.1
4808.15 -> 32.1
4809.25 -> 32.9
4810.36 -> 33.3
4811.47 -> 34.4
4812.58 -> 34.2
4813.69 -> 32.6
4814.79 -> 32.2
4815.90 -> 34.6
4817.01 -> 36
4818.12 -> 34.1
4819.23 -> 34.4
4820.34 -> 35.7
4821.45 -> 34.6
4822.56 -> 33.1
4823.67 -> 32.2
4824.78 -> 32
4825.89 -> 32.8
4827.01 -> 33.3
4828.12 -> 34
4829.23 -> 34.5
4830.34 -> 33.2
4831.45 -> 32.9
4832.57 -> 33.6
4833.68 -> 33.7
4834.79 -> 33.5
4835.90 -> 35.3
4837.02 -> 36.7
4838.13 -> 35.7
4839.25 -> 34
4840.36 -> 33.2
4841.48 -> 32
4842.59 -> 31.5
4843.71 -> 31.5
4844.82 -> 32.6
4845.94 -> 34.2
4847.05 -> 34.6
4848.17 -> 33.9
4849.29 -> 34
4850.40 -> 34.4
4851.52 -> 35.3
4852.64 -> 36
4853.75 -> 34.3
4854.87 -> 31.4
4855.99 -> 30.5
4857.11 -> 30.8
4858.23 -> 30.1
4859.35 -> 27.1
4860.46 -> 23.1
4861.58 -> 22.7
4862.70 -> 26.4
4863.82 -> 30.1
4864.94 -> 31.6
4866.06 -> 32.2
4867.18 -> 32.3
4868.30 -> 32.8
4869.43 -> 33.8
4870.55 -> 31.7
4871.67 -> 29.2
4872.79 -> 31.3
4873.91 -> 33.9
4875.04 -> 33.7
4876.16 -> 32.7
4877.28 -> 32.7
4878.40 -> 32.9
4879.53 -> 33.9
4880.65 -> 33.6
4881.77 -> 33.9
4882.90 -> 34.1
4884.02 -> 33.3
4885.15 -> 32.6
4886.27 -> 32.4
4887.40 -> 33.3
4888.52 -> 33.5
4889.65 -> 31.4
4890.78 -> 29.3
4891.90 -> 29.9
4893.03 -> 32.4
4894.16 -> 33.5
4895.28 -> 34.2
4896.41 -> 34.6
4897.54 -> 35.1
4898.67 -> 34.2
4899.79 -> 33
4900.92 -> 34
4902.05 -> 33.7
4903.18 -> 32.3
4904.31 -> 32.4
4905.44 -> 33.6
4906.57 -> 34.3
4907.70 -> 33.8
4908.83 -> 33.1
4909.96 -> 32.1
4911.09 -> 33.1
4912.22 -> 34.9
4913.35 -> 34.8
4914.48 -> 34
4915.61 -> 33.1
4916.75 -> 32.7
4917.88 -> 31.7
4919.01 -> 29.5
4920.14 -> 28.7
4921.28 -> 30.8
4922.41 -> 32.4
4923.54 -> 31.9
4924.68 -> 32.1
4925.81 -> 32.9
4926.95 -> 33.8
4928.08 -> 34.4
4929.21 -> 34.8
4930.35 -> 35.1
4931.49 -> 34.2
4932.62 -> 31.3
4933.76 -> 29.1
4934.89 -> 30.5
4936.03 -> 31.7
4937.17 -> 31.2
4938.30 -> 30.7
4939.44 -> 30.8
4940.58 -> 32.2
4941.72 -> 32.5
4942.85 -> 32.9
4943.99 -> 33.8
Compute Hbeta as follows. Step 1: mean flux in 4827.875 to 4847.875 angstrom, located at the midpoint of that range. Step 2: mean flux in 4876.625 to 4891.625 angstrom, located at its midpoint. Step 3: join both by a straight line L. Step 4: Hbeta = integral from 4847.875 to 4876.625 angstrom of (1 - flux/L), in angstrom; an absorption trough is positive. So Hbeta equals 1.6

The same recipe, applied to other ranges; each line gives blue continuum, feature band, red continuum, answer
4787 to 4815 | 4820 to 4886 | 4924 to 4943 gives 0.8 angstrom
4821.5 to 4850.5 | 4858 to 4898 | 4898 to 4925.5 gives 1.7 angstrom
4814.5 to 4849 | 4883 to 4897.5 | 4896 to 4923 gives 0.2 angstrom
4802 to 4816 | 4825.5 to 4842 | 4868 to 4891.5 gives -0.5 angstrom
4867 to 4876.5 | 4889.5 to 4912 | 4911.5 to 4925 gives -0.5 angstrom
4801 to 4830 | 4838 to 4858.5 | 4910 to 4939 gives 0.0 angstrom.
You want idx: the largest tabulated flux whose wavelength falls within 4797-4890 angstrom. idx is 36.7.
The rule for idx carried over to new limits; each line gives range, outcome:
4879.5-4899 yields 35.1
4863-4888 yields 34.1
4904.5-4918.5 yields 34.9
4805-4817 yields 34.6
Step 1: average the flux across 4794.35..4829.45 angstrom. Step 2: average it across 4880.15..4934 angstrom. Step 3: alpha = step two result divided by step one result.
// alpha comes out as 0.98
